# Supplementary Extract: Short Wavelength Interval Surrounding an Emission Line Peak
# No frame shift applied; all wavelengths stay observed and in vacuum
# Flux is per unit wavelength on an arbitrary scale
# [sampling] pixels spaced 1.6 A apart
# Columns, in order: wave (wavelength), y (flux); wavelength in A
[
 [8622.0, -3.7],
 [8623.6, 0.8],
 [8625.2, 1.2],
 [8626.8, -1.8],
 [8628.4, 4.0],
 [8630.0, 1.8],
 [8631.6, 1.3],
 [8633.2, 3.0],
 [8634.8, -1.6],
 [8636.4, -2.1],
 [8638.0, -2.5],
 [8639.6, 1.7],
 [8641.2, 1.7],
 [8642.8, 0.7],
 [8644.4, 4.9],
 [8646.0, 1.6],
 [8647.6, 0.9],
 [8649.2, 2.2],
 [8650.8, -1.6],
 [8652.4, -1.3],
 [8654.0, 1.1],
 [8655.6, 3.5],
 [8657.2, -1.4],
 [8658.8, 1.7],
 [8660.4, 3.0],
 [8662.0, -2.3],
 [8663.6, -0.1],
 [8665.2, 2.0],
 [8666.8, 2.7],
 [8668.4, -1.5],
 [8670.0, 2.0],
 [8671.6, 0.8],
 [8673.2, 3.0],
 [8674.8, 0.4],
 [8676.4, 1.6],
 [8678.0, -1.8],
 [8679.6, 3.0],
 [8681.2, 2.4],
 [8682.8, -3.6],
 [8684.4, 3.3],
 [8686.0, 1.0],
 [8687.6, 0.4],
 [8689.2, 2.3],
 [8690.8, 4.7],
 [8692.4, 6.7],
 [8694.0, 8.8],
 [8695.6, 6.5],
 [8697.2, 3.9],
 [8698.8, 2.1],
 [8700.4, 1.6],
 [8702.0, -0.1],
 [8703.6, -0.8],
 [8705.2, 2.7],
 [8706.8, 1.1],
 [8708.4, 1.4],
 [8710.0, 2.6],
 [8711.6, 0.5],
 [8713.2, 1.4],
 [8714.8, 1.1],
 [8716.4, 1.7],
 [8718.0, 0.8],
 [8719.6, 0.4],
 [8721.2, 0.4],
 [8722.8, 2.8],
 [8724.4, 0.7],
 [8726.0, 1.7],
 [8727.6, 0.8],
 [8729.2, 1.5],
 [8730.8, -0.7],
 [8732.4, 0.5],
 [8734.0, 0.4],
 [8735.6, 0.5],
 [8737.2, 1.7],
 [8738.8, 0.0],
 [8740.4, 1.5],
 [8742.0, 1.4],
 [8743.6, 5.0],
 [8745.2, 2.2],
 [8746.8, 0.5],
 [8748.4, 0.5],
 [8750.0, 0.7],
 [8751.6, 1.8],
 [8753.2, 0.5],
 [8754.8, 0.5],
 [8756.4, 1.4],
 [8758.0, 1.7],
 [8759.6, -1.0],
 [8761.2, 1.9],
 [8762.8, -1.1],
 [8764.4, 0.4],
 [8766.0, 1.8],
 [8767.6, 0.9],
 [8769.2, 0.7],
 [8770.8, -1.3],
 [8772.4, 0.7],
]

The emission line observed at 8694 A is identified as H-beta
